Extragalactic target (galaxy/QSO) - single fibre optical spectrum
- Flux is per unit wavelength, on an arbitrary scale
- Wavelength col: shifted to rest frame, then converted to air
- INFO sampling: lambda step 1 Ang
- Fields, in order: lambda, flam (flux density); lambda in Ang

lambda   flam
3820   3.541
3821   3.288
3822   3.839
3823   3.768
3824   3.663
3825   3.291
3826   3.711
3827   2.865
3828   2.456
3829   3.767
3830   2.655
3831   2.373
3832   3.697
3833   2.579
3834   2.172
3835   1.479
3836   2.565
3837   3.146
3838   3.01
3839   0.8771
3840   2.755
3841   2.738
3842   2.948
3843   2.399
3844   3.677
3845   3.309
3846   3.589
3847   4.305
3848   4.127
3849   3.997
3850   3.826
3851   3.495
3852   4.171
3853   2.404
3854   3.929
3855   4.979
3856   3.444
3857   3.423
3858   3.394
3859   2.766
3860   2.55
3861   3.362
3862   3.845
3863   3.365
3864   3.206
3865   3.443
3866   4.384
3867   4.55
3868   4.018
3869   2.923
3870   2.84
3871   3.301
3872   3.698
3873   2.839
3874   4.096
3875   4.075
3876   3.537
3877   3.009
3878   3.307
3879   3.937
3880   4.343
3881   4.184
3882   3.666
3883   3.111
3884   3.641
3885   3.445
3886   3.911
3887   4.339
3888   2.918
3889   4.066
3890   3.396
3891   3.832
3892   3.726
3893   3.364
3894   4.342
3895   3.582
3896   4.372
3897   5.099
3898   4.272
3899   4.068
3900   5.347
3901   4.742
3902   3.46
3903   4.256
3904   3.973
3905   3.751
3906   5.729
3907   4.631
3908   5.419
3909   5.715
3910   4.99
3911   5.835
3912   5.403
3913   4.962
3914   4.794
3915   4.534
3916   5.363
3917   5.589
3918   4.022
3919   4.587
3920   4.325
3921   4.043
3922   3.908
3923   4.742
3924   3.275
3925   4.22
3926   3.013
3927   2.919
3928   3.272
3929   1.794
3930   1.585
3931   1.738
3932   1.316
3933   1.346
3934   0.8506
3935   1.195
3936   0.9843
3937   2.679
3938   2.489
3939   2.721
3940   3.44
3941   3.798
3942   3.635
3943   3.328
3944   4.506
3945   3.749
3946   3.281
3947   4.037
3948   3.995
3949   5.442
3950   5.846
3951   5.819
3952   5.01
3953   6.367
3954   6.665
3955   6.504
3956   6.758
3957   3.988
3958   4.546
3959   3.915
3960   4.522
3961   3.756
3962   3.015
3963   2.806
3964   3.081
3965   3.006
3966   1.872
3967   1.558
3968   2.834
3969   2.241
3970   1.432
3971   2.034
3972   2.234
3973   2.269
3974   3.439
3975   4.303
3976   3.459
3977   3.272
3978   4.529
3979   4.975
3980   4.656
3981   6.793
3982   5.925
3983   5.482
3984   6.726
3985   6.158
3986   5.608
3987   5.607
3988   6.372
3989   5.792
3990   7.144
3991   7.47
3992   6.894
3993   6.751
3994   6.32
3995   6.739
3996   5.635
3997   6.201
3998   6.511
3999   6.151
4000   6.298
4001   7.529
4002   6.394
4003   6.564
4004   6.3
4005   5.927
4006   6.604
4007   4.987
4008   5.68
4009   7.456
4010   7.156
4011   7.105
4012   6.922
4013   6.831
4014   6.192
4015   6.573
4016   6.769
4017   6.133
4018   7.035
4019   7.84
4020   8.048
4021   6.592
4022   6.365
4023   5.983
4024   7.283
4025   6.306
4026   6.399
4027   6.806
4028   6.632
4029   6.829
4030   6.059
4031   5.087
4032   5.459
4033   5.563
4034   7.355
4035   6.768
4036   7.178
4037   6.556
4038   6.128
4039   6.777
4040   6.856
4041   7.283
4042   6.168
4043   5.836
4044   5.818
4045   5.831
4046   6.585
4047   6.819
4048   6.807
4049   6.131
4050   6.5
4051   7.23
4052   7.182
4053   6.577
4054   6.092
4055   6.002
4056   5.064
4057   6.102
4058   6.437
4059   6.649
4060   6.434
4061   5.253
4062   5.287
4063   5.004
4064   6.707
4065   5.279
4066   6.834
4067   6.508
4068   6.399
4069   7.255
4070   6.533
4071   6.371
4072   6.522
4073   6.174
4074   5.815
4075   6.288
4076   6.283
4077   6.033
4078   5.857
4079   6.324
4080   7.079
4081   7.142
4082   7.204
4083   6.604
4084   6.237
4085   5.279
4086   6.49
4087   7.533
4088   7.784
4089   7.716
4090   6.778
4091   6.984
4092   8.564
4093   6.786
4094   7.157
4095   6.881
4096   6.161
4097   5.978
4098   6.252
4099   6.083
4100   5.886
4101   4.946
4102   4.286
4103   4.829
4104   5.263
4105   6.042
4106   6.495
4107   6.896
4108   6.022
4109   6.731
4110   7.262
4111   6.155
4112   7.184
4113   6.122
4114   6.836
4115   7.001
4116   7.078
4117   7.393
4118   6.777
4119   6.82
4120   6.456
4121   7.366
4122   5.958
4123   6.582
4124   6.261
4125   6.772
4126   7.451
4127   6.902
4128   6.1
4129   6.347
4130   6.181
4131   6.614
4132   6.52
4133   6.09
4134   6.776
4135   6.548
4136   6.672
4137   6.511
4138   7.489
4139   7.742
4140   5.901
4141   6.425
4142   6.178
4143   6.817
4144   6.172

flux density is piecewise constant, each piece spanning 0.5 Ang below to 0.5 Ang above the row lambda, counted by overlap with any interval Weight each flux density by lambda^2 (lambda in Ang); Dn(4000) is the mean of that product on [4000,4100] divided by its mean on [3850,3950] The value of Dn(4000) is 1.9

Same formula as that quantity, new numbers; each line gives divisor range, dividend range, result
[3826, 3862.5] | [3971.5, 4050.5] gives 2.13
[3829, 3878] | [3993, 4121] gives 2.18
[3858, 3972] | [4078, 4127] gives 1.92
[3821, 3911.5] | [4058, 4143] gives 2.00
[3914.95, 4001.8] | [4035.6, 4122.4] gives 1.60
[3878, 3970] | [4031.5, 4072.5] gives 1.75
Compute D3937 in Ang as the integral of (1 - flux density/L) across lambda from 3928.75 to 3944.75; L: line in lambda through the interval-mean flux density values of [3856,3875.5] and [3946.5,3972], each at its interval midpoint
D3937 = 6.3 Ang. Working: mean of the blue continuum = 3.48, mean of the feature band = 2.37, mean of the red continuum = 4.01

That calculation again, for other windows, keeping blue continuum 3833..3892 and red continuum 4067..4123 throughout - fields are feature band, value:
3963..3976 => 6.1 Ang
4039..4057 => -1.6 Ang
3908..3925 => -2.6 Ang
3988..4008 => -4.6 Ang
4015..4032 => -3.2 Ang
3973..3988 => -0.1 Ang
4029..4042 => -1.6 Ang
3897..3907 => -1.3 Ang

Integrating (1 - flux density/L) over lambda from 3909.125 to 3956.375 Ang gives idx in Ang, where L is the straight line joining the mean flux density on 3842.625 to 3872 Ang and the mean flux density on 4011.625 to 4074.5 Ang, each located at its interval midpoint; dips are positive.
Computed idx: 7.8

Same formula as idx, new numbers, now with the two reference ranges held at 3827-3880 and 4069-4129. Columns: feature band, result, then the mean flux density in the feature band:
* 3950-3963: -1.1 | 5.01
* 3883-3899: -0.3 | 3.87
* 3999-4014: -3.5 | 6.53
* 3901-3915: -2.8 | 4.83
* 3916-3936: 5.5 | 3.05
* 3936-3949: 3.0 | 3.45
